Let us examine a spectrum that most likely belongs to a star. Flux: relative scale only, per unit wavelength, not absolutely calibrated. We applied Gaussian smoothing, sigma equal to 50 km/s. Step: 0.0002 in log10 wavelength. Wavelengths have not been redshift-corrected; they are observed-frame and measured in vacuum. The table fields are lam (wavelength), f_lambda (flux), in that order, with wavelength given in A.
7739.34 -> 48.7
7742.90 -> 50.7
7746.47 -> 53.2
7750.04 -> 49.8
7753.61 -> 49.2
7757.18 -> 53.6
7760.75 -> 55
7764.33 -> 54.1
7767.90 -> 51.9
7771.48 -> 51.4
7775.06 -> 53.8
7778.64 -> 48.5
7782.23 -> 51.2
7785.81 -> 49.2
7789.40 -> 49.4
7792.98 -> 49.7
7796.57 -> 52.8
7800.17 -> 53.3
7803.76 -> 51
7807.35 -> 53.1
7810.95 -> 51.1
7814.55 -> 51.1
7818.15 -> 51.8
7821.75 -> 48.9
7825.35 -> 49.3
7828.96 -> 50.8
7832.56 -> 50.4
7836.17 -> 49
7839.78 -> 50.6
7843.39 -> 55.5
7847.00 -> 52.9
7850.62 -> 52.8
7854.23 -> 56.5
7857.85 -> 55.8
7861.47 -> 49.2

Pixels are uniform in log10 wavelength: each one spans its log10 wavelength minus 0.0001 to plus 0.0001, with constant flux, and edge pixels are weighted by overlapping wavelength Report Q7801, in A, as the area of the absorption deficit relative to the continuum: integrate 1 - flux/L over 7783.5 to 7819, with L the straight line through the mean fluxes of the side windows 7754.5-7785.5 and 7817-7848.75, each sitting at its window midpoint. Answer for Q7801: 0.3 A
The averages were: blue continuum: 52.2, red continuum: 51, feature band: 51.2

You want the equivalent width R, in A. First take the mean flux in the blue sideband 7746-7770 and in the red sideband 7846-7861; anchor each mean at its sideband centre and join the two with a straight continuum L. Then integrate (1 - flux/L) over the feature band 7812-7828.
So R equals 0.9 A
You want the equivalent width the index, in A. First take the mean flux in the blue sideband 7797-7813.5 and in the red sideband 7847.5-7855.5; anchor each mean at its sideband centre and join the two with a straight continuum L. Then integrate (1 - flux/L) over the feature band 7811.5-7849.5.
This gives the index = 1.6 A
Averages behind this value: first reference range 52.1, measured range 51.1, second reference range 54.2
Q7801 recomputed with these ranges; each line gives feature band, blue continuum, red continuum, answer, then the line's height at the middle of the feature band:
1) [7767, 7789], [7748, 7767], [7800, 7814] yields 0.5 A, 52.2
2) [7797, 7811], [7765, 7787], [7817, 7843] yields -0.4 A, 50.8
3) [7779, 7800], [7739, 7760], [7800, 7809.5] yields 0.6 A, 52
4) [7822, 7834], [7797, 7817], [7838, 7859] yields 0.7 A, 53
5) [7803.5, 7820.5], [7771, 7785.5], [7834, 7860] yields 0.2 A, 52.1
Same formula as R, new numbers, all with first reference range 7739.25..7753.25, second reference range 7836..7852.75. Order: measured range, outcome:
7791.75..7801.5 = -0.07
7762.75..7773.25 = -0.27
